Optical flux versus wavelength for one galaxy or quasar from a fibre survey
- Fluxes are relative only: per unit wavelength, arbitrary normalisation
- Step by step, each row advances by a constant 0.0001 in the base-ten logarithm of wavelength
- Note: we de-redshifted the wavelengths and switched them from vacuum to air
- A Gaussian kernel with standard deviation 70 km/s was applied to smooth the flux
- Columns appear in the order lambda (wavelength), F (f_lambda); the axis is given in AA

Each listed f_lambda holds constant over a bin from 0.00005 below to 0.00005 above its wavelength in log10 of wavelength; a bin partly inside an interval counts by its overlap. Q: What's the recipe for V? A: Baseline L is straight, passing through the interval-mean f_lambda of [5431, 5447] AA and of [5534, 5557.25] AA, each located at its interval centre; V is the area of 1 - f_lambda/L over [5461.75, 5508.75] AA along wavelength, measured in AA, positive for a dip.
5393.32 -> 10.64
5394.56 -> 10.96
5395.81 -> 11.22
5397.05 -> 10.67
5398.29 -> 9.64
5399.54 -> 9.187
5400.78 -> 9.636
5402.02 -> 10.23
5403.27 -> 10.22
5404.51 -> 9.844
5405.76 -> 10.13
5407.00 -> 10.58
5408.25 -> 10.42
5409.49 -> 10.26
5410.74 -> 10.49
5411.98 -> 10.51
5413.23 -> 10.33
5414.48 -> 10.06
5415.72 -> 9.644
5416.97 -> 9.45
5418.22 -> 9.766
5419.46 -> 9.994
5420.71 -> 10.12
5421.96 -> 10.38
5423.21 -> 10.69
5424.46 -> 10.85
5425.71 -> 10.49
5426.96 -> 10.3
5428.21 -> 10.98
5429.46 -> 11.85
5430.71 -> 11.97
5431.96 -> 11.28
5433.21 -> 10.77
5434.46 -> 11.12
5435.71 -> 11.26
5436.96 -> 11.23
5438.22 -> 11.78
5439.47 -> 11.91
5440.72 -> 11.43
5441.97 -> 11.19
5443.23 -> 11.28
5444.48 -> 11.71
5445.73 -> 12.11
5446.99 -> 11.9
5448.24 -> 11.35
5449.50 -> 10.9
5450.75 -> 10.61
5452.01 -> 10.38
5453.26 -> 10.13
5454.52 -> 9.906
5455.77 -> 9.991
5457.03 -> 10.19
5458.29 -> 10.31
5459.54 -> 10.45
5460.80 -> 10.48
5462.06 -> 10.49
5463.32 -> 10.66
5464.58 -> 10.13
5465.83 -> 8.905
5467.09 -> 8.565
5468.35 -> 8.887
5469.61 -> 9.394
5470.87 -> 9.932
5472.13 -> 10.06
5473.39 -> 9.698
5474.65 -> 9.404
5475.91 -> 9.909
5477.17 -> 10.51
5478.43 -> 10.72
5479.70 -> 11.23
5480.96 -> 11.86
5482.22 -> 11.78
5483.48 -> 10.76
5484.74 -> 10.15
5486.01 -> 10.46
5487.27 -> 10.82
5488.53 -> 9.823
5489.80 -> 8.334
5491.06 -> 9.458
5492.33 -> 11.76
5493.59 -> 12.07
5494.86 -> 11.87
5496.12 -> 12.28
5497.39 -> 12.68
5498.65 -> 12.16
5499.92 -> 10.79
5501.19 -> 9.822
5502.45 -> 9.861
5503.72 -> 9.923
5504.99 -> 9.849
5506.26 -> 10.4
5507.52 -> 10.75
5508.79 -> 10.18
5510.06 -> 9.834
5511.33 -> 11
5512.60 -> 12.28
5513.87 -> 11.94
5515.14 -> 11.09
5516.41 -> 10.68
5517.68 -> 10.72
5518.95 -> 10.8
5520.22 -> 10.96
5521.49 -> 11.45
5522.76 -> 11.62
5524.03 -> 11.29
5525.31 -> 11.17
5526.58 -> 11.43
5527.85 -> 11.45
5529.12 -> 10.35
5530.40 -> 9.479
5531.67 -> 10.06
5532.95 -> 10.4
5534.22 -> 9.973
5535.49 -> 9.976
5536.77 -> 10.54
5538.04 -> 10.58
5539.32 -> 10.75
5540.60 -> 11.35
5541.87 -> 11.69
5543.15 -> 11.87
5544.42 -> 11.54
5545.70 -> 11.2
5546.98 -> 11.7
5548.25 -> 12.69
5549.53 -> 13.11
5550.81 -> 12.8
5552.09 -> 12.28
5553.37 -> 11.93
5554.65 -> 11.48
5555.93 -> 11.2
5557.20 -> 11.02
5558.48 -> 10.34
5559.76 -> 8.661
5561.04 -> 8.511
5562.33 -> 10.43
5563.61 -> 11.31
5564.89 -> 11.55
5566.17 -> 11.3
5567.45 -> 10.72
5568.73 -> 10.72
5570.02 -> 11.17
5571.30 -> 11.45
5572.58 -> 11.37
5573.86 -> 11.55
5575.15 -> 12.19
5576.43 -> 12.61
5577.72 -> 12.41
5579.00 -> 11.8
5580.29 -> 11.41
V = 4.26 AA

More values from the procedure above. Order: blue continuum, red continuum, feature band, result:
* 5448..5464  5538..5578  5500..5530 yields 0.43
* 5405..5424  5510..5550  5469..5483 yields 0.35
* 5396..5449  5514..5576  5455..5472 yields 1.49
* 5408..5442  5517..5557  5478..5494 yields 0.45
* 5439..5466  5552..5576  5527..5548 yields 0.18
